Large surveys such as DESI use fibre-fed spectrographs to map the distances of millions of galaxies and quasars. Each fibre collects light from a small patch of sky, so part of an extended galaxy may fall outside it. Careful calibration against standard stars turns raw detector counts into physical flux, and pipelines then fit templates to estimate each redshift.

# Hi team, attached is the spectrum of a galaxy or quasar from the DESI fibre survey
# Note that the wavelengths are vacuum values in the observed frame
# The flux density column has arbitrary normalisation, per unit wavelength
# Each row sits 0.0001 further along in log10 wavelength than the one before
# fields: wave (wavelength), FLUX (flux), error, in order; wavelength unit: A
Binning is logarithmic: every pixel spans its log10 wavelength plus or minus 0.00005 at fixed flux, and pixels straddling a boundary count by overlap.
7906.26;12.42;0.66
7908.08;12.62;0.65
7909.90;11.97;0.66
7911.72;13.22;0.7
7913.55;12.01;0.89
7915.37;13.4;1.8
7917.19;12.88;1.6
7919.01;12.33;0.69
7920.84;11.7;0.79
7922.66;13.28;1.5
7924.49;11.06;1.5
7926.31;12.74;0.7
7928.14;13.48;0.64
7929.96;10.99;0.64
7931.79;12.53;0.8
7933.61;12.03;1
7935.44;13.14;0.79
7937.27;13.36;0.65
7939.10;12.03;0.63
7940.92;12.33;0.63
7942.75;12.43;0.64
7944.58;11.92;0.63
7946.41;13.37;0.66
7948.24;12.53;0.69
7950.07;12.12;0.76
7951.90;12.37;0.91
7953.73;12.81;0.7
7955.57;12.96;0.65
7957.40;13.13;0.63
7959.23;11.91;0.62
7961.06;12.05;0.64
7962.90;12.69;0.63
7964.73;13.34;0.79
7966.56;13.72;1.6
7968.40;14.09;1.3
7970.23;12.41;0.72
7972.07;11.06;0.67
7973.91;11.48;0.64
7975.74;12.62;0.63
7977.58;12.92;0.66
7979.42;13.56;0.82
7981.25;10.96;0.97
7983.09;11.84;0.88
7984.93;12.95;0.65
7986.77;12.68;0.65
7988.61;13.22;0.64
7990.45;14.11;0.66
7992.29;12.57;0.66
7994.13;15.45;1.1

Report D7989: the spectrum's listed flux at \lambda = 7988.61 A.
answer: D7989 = 13.22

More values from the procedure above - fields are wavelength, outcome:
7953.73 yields 12.81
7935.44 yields 13.14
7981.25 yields 10.96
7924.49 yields 11.06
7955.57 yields 12.96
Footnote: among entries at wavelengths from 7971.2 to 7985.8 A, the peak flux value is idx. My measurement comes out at 13.56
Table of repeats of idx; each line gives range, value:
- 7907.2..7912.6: 13.22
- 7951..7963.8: 13.13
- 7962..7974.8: 14.09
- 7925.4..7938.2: 13.48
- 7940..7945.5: 12.43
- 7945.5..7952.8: 13.37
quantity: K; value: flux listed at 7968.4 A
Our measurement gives 14.09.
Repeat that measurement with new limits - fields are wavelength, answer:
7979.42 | 13.56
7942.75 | 12.43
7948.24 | 12.53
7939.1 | 12.03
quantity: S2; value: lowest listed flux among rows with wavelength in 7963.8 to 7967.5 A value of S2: 13.34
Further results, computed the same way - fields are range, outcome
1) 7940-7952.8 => 11.92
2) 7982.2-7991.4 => 11.84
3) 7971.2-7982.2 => 10.96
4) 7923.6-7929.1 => 11.06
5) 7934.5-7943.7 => 12.03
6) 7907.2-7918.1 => 11.97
